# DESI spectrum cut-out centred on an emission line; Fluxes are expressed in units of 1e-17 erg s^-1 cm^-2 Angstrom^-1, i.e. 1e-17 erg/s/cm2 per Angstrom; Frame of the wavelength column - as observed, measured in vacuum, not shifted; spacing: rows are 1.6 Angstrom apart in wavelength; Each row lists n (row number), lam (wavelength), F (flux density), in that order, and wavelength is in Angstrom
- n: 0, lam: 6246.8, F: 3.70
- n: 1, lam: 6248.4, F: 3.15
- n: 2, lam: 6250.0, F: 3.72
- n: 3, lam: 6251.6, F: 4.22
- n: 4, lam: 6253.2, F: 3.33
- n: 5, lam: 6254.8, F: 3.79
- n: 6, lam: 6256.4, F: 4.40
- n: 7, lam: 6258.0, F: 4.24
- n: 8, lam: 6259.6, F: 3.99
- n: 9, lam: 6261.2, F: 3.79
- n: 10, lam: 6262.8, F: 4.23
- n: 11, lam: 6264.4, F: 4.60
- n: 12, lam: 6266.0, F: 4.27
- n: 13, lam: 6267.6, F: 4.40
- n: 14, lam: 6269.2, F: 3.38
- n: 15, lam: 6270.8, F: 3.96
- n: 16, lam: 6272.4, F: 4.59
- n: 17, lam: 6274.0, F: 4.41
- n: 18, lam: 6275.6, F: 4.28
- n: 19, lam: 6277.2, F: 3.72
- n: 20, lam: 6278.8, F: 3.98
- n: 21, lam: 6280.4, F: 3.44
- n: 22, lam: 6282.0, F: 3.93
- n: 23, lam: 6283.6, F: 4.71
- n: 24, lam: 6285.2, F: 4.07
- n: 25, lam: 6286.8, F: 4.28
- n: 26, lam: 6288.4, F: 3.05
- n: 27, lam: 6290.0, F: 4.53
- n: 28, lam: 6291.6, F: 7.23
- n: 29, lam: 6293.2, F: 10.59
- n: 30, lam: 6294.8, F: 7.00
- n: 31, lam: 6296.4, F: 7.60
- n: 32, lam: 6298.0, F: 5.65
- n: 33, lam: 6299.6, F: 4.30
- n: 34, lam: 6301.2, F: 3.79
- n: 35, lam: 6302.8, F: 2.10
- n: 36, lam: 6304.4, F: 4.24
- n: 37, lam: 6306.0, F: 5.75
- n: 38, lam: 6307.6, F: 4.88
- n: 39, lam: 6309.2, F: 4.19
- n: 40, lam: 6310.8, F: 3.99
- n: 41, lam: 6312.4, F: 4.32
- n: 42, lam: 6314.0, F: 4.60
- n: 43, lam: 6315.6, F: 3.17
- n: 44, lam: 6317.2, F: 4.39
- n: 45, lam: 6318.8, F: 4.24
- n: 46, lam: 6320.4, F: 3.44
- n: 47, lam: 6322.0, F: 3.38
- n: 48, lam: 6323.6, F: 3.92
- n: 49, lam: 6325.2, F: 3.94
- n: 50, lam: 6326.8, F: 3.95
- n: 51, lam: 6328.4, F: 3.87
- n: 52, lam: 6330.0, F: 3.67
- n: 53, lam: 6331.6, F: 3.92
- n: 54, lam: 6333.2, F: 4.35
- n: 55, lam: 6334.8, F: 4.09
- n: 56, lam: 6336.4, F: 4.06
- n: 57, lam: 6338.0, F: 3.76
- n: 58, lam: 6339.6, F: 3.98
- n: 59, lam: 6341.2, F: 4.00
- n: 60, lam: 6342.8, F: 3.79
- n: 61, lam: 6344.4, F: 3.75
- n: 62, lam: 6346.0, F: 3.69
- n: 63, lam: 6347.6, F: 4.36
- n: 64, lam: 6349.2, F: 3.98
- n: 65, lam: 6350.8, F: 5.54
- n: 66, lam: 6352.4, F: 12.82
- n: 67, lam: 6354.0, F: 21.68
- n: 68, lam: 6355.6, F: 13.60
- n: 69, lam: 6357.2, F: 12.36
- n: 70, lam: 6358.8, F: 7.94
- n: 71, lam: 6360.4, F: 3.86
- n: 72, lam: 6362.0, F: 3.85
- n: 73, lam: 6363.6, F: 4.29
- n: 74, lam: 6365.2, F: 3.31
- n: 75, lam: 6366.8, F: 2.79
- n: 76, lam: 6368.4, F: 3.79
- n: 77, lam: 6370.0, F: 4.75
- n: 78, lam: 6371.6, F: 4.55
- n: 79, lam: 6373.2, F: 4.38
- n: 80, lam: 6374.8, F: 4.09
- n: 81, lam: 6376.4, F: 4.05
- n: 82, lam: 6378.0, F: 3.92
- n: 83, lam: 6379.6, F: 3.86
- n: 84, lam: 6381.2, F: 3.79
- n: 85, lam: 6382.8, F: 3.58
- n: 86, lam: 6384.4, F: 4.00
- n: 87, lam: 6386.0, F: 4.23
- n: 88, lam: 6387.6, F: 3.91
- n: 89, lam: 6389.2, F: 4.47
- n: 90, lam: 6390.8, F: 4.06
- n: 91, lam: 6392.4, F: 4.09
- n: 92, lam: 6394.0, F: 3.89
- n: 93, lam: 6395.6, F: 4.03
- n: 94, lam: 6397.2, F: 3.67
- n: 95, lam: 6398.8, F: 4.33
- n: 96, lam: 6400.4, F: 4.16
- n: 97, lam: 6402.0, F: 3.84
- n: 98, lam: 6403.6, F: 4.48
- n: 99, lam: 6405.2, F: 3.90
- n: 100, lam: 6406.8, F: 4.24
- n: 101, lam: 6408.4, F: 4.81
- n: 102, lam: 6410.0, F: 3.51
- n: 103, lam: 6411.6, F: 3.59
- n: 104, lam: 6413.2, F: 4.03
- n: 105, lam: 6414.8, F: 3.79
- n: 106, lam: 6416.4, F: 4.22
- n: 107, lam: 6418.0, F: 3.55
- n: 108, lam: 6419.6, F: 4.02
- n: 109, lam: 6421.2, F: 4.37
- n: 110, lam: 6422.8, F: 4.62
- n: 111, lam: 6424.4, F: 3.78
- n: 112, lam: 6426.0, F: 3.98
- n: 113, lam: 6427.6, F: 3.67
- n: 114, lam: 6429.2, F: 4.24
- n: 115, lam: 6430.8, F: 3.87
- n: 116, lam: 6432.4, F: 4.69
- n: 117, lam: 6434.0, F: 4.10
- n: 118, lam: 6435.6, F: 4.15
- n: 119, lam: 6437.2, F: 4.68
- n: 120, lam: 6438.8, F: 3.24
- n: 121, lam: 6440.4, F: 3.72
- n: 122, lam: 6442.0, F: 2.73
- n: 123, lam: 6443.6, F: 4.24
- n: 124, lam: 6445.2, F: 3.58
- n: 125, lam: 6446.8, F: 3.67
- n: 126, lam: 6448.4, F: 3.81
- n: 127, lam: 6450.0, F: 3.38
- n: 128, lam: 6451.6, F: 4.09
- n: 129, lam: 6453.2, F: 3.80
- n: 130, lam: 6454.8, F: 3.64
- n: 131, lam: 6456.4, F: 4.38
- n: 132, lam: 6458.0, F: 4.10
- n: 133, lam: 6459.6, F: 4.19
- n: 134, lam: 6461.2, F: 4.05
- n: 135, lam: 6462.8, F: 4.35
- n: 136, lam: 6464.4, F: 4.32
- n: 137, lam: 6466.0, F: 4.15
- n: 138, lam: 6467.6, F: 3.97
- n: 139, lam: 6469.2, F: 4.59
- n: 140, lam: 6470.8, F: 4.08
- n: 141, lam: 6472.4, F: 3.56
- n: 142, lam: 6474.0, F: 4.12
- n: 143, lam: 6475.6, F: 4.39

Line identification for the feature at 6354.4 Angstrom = [O III] 5007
